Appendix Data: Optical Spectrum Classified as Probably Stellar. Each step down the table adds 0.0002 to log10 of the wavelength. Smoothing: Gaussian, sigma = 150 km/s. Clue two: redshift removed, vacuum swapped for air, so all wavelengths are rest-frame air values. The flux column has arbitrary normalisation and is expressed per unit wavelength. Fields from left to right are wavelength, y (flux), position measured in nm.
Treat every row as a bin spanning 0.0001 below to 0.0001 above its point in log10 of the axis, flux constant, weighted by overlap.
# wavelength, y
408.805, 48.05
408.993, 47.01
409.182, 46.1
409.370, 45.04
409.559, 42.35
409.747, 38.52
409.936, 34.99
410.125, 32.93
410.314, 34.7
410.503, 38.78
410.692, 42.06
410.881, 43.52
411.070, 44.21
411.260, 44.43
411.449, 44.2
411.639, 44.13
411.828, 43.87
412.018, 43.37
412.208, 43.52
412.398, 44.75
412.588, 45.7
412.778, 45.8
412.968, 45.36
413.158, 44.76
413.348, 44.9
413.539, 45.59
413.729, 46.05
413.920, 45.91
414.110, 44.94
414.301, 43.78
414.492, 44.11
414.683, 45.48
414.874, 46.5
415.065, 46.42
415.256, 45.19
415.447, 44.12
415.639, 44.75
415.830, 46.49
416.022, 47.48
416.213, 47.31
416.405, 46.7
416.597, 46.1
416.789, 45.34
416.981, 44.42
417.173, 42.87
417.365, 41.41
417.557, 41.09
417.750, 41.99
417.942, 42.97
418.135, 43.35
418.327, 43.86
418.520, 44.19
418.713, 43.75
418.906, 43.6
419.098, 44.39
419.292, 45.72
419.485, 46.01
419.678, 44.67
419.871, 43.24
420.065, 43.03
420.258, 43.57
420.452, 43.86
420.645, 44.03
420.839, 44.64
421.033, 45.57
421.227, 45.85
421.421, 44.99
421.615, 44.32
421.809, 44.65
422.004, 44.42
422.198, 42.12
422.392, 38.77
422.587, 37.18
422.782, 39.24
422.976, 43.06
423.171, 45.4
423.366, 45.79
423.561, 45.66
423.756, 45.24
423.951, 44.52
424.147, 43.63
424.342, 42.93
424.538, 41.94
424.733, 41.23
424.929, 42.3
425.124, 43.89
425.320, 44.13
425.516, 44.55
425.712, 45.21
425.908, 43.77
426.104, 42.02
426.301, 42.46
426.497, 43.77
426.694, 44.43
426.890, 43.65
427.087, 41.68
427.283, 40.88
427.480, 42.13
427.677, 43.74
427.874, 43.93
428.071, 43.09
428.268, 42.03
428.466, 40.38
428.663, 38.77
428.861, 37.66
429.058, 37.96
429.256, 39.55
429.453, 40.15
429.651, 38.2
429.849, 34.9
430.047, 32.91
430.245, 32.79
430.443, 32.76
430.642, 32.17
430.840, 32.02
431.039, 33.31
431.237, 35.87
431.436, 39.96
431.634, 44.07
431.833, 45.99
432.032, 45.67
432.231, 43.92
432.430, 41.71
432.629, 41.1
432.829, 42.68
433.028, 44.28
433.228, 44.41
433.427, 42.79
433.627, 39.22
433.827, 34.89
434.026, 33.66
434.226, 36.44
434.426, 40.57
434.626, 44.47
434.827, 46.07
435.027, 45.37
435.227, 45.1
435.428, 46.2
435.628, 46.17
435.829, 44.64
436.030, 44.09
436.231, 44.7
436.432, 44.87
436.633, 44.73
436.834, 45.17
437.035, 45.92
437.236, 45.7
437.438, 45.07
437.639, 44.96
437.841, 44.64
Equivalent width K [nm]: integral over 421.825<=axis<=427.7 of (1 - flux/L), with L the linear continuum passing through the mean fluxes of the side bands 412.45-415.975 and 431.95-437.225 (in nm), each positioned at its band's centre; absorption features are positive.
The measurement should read 0.15 nm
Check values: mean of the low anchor 45.4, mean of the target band 43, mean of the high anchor 43.1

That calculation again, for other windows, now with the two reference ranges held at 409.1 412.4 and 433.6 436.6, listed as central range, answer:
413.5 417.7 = -0.32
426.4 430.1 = 0.15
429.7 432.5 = 0.31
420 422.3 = -0.12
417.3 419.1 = -0.05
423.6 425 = -0.04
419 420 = -0.07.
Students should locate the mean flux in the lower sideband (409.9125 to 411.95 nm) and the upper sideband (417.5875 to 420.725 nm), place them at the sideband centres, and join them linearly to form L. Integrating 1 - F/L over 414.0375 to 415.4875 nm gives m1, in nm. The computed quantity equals -0.096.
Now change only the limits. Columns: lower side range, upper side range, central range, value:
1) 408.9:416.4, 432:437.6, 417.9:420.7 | -0.02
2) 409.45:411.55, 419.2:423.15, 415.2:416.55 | -0.14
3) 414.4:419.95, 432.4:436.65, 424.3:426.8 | 0.02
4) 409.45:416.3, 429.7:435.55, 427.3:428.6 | -0.05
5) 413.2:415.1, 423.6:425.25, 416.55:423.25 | 0.10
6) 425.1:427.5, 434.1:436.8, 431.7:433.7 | 0.03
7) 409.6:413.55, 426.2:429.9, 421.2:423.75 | -0.10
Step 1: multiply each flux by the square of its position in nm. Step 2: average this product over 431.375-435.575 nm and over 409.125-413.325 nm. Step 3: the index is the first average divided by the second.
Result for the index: 1.11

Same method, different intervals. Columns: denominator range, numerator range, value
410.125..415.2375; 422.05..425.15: 1.02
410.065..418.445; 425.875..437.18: 1.01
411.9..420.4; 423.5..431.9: 0.96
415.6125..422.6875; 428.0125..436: 0.97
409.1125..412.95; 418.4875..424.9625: 1.09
